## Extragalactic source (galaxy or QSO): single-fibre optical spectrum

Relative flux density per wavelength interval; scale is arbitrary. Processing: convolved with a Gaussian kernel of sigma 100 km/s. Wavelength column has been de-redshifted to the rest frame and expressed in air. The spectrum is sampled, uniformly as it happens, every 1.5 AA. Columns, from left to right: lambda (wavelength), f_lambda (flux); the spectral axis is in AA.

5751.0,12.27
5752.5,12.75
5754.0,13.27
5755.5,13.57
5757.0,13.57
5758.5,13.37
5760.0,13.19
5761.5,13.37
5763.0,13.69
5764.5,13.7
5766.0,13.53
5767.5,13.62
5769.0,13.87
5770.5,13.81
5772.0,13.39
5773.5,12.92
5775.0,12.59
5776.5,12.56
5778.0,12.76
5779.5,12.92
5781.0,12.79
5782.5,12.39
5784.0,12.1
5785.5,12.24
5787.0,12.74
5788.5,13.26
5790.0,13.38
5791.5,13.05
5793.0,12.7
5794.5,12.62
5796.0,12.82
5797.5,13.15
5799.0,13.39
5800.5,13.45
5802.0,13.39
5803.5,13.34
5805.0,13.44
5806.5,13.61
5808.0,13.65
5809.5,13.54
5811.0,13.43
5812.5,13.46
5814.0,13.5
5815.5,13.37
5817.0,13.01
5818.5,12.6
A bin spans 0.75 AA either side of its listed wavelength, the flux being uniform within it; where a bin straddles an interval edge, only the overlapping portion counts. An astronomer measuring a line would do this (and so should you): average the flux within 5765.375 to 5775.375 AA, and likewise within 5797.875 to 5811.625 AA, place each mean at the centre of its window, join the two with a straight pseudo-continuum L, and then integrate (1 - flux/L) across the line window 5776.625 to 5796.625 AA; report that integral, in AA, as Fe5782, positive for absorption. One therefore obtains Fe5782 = 1.0 AA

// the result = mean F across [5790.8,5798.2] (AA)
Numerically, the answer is 12.9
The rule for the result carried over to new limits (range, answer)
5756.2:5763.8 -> 13.4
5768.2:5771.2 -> 13.8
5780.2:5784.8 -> 12.4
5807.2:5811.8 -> 13.5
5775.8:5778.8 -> 12.7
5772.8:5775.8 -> 12.7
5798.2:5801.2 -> 13.4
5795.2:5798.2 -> 13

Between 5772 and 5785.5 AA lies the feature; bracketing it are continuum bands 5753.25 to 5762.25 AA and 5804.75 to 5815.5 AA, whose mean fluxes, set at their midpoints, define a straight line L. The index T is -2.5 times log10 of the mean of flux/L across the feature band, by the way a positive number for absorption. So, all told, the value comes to 0.066 mag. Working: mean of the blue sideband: 13.4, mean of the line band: 12.6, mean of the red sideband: 13.5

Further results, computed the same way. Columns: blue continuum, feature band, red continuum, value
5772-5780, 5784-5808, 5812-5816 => 0.00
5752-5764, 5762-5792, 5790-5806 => 0.02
